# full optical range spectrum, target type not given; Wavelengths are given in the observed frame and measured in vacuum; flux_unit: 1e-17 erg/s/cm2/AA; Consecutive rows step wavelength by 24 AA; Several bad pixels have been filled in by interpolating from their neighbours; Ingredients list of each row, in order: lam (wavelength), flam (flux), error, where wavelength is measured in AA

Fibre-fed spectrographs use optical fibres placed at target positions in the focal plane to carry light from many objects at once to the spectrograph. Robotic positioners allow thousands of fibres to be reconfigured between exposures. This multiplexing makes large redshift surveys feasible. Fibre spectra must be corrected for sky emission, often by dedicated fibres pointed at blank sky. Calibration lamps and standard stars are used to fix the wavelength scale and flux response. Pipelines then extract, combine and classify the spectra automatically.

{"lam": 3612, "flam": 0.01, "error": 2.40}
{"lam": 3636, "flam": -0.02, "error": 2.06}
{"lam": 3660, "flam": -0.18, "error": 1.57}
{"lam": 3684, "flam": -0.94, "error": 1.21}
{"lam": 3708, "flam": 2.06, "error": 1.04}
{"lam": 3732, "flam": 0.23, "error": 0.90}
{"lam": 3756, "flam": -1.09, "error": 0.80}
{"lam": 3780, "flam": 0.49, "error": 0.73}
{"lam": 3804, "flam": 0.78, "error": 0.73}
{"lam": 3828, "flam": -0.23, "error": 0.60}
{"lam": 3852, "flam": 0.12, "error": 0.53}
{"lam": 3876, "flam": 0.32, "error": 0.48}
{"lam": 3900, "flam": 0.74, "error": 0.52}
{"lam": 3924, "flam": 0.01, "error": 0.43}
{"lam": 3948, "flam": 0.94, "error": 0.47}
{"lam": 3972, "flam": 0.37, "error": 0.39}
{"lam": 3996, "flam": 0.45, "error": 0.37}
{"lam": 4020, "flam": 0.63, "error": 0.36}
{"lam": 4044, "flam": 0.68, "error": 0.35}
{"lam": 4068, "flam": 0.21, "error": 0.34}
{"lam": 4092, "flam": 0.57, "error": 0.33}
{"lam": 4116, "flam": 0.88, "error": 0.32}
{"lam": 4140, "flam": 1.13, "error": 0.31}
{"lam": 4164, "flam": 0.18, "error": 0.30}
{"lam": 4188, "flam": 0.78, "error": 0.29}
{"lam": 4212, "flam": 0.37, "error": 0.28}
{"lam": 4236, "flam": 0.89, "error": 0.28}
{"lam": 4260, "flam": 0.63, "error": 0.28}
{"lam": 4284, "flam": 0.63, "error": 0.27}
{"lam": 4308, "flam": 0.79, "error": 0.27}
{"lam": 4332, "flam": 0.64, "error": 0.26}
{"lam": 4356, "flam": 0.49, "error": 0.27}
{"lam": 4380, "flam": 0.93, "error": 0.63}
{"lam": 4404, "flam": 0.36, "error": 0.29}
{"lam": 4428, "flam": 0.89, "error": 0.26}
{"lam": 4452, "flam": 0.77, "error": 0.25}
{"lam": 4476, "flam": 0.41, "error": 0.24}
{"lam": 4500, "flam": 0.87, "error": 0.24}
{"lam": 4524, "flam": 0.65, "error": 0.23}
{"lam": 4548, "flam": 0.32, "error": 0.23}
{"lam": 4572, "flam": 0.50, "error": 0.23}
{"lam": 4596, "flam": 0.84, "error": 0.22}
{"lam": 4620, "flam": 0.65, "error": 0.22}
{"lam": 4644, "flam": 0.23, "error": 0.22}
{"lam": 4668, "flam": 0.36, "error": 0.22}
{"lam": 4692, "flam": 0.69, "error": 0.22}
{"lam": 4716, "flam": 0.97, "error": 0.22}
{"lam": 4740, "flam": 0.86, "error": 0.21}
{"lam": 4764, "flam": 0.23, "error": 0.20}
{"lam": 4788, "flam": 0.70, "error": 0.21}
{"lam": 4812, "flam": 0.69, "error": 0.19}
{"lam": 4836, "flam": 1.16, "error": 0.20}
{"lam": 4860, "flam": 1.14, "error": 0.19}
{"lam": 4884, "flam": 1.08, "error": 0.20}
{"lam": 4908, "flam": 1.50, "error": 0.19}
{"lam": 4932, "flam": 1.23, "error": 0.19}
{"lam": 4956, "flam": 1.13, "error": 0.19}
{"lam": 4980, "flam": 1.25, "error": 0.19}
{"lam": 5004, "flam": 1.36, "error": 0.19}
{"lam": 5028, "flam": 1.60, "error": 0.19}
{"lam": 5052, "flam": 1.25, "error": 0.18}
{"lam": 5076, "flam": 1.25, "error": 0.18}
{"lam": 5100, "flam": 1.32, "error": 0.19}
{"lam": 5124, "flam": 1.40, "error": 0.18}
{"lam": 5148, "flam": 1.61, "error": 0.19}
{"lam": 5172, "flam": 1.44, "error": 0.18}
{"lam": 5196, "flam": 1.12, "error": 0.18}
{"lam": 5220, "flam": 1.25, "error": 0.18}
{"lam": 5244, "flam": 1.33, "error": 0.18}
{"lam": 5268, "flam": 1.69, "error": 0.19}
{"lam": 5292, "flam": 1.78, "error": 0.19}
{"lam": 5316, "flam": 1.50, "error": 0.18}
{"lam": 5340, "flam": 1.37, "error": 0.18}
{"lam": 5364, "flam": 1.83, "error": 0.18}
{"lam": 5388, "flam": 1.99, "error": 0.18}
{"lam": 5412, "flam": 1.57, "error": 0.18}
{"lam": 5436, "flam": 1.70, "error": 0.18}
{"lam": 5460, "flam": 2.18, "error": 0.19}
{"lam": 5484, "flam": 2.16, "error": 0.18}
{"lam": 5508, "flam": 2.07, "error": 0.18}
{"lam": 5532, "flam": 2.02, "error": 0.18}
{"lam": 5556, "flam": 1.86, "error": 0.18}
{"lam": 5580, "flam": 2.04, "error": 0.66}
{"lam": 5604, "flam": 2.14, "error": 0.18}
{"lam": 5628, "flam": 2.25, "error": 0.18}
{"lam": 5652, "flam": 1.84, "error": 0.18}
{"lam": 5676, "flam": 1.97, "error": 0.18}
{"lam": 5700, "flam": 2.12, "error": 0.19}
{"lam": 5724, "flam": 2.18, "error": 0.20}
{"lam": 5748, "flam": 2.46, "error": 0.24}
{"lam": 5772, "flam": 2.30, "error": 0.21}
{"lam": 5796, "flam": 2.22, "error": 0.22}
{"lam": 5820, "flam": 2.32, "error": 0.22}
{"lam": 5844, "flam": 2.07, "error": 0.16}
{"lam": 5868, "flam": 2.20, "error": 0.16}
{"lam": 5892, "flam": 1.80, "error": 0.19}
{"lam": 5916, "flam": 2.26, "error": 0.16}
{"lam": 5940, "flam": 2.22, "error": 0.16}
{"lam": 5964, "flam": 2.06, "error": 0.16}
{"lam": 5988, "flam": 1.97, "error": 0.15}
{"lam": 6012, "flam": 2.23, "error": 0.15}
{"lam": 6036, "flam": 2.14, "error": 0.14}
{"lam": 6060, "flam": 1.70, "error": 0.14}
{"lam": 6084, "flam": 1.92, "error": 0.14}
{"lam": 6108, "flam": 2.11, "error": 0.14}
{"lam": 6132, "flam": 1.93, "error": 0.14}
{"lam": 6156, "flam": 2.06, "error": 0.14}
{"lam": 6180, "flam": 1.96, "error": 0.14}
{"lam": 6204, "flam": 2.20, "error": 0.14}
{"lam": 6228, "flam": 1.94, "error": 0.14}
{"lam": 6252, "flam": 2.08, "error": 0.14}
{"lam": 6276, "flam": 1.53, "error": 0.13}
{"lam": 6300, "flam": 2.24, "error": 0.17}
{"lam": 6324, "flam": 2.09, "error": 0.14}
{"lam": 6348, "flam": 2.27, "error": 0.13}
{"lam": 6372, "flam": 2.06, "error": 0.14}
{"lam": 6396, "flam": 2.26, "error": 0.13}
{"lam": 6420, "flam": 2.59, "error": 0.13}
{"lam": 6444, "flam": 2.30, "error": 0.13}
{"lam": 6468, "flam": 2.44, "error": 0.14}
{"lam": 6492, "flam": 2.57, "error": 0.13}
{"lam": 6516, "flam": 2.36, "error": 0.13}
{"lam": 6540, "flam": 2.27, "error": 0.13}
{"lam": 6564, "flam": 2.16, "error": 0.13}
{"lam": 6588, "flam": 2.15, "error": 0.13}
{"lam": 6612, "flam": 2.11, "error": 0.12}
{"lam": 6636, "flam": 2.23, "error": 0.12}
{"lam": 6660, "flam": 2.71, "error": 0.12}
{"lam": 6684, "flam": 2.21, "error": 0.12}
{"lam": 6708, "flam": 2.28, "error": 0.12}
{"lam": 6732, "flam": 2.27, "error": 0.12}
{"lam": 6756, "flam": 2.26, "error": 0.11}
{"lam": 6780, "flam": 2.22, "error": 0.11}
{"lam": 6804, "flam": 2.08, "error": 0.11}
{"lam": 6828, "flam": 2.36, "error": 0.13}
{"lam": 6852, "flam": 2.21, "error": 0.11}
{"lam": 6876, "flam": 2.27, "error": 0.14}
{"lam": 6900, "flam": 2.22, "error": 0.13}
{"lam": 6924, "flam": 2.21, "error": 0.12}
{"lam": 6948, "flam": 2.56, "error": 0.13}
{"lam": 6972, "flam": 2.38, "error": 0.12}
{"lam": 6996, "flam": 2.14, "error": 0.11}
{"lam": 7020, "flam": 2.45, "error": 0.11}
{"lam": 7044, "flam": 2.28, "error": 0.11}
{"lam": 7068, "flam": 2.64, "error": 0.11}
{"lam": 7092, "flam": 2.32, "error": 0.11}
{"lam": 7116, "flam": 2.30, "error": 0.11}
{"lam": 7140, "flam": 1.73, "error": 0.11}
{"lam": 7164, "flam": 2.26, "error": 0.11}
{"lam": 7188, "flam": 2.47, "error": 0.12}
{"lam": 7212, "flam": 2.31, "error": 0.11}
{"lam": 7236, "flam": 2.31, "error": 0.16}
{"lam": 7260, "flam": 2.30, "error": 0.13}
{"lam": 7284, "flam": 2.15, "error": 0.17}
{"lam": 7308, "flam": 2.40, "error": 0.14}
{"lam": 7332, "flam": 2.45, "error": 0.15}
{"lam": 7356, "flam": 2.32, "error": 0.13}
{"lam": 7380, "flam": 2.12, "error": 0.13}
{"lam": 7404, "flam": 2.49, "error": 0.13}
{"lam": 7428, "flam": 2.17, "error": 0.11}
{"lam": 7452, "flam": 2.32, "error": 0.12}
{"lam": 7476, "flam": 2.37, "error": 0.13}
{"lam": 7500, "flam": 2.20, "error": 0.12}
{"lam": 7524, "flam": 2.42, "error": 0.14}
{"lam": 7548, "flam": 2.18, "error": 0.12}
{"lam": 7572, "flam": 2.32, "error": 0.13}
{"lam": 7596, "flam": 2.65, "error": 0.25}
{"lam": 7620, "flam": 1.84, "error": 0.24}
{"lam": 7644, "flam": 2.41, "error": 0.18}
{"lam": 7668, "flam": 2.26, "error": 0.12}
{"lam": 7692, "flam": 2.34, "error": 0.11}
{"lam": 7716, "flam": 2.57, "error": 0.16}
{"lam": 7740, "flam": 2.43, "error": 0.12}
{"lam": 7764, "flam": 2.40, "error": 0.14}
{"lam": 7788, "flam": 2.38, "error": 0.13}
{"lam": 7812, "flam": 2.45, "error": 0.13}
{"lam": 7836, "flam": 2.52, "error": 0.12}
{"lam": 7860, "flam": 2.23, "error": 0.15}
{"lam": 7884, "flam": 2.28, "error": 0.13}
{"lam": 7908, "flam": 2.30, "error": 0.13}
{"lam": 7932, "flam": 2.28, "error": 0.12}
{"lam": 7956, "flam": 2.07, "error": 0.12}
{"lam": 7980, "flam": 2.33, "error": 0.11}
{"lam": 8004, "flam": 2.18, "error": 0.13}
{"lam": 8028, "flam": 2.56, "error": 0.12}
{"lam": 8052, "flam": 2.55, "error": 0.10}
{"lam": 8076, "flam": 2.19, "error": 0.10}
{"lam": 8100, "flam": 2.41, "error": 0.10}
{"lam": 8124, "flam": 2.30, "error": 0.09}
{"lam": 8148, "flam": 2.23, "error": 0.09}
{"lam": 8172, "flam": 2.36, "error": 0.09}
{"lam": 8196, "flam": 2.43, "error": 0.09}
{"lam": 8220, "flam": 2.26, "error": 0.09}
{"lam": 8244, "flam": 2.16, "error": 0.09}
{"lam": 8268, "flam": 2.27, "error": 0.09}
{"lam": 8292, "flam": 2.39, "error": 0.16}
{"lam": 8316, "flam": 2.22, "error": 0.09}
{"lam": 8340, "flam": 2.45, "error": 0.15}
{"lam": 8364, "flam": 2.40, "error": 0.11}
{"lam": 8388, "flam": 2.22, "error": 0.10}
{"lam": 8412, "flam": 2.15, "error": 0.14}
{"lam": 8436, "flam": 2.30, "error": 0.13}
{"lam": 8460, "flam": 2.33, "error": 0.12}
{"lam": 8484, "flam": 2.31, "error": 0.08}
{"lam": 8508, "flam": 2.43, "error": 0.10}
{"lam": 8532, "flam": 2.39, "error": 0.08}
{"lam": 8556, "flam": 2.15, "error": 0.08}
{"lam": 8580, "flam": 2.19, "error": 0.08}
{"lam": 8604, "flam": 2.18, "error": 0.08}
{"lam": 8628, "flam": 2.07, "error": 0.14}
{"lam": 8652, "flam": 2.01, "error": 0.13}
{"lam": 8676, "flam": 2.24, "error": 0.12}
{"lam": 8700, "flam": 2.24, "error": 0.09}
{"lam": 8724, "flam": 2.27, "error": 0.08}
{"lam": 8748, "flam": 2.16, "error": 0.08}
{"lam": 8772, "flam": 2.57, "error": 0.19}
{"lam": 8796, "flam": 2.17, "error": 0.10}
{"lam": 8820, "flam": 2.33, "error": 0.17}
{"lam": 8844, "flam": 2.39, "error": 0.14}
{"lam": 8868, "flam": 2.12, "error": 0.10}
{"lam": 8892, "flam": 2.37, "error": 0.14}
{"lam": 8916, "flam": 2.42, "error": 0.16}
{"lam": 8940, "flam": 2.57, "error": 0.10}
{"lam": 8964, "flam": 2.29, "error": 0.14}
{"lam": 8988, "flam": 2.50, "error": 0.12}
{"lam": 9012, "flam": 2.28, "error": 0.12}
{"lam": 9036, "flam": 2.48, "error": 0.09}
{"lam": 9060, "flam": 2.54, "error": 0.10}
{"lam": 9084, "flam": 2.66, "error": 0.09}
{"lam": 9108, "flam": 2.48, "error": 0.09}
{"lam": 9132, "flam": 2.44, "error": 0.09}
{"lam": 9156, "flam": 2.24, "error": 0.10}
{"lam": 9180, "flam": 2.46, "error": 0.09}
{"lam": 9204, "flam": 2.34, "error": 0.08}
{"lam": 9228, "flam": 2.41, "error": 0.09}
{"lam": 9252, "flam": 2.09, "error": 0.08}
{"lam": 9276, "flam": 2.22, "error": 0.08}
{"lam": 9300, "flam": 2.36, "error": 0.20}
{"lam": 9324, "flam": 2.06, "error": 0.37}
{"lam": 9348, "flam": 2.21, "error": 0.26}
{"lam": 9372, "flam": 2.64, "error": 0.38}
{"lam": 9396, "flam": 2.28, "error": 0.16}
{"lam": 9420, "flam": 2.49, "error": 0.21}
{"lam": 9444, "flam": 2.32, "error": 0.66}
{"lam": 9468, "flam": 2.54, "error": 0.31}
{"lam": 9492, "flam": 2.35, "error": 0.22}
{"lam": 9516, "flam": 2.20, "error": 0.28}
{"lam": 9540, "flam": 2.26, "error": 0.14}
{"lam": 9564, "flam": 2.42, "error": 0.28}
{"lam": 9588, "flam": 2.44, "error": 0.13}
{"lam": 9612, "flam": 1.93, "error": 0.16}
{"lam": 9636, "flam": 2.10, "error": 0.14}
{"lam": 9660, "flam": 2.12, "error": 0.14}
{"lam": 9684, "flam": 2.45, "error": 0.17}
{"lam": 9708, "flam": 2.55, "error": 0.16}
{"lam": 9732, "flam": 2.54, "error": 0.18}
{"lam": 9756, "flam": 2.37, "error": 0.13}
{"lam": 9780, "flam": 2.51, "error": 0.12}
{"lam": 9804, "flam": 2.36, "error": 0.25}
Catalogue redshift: 0.21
